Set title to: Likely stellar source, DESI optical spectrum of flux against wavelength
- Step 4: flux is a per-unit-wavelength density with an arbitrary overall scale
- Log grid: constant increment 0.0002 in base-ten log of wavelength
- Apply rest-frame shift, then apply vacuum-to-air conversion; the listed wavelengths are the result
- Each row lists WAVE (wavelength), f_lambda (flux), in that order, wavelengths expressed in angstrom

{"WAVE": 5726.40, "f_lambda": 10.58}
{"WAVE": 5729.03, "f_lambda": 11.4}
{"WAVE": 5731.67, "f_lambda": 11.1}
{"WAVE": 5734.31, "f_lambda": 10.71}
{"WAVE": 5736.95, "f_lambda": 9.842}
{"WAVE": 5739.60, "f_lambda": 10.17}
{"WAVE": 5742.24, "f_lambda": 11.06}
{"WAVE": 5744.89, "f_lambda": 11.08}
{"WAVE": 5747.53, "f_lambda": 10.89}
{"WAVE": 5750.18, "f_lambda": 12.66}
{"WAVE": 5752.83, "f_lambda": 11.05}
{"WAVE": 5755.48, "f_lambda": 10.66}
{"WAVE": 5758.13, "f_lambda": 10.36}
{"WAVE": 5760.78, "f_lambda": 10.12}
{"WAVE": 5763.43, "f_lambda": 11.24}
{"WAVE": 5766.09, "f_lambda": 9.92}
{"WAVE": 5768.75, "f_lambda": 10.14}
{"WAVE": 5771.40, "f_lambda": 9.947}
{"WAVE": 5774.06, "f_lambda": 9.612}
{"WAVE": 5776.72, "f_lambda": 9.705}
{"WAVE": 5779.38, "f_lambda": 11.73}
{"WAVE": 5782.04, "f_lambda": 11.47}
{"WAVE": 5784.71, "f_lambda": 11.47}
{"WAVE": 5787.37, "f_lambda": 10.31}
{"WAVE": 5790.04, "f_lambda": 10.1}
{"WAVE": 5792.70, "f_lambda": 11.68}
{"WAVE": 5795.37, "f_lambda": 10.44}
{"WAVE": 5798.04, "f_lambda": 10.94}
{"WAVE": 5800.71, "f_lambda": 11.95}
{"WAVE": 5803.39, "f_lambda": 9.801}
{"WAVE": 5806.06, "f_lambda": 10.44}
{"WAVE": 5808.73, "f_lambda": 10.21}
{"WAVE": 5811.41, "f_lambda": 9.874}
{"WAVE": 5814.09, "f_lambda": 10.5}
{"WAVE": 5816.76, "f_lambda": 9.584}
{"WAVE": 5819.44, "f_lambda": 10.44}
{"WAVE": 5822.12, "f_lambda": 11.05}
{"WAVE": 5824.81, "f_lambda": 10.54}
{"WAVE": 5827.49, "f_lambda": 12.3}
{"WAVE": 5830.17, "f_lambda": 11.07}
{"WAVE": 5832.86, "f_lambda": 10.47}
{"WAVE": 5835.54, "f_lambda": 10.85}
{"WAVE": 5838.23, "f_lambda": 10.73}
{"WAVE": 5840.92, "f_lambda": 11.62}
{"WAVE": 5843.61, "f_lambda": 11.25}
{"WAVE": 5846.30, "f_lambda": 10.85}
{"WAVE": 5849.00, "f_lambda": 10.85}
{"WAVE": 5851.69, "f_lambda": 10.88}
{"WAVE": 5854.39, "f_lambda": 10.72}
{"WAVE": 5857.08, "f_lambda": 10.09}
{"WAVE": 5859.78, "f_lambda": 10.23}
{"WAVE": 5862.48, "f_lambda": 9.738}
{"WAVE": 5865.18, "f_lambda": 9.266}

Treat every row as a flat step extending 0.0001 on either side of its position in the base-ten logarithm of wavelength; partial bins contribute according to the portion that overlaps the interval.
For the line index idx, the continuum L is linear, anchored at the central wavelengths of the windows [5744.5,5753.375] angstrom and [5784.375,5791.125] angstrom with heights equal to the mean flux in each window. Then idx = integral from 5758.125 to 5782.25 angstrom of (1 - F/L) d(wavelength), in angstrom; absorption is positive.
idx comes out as 1.3 angstrom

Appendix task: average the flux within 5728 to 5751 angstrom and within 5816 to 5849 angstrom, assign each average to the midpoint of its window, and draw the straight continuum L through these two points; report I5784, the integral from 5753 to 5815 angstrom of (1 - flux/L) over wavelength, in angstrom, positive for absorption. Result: 2.1 angstrom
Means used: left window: 10.9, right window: 10.9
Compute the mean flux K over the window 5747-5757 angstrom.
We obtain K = 11.3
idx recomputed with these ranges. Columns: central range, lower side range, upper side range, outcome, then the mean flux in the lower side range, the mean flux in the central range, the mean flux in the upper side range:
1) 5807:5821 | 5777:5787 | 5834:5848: 1.2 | 11.2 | 10.1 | 11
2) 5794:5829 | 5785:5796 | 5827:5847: 0.9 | 10.7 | 10.6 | 11.1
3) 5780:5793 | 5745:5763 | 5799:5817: -0.4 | 11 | 11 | 10.4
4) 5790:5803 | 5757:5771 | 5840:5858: -0.6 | 10.3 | 11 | 10.9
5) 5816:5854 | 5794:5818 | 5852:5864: -2.2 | 10.4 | 10.9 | 10.2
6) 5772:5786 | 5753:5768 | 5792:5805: -0.1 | 10.5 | 10.7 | 10.9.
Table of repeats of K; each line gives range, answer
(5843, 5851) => 10.9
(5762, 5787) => 10.6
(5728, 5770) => 10.8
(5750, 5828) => 10.6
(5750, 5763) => 10.8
